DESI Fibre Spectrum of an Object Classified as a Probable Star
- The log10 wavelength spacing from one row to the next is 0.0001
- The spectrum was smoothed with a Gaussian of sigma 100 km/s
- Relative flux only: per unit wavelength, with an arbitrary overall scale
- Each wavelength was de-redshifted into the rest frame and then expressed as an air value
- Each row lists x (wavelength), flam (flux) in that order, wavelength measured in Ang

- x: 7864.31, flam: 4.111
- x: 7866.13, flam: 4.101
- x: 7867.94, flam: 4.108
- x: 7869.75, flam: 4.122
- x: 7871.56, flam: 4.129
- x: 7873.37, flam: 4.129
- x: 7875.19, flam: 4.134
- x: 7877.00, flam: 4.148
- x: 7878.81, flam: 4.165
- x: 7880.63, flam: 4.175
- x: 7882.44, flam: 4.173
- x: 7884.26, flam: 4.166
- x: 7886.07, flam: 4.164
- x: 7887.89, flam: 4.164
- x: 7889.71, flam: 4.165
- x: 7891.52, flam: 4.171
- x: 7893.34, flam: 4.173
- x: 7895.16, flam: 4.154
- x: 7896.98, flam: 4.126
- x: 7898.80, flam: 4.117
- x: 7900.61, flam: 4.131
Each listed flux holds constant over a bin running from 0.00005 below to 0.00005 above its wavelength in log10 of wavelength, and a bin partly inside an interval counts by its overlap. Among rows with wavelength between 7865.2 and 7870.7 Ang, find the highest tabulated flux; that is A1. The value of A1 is 4.122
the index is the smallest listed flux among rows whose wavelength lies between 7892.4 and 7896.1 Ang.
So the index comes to 4.154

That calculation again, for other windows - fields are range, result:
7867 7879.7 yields 4.108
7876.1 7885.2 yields 4.148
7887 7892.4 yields 4.164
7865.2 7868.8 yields 4.101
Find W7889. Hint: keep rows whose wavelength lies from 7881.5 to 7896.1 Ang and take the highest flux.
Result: 4.173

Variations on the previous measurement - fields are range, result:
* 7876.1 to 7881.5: 4.175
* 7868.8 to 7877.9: 4.148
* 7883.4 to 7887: 4.166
